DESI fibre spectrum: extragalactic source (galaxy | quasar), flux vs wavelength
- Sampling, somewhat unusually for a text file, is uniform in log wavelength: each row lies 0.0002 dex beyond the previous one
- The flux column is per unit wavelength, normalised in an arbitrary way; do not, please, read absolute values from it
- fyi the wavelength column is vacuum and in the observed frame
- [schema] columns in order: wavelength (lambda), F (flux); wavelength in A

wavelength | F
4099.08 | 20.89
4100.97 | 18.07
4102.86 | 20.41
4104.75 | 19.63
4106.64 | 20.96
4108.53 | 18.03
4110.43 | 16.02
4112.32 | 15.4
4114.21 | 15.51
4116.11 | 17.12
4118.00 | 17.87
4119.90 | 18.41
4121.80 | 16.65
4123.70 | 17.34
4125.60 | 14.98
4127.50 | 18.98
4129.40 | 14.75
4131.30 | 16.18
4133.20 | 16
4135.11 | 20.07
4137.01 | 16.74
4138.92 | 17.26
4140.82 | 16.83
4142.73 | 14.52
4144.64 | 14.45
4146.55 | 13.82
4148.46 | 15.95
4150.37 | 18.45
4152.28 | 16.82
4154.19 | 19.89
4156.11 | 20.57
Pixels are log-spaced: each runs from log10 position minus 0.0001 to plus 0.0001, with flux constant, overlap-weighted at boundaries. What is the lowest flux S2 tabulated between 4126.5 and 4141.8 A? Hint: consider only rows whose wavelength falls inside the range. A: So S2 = 14.75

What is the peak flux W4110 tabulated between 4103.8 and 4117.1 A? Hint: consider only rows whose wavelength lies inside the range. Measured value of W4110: 20.96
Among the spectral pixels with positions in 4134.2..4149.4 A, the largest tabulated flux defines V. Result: 20.07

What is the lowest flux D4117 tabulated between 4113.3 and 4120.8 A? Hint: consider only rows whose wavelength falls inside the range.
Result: 15.51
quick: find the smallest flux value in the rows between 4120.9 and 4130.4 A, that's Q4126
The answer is 14.75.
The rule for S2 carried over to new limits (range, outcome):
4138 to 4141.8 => 16.83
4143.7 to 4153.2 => 13.82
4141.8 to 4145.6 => 14.45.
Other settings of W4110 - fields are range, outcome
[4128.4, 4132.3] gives 16.18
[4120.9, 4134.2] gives 18.98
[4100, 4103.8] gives 20.41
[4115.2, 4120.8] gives 18.41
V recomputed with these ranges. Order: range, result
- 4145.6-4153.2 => 18.45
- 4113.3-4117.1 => 17.12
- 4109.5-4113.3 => 16.02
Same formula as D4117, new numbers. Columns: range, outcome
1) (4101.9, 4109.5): 18.03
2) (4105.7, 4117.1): 15.4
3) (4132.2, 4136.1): 16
